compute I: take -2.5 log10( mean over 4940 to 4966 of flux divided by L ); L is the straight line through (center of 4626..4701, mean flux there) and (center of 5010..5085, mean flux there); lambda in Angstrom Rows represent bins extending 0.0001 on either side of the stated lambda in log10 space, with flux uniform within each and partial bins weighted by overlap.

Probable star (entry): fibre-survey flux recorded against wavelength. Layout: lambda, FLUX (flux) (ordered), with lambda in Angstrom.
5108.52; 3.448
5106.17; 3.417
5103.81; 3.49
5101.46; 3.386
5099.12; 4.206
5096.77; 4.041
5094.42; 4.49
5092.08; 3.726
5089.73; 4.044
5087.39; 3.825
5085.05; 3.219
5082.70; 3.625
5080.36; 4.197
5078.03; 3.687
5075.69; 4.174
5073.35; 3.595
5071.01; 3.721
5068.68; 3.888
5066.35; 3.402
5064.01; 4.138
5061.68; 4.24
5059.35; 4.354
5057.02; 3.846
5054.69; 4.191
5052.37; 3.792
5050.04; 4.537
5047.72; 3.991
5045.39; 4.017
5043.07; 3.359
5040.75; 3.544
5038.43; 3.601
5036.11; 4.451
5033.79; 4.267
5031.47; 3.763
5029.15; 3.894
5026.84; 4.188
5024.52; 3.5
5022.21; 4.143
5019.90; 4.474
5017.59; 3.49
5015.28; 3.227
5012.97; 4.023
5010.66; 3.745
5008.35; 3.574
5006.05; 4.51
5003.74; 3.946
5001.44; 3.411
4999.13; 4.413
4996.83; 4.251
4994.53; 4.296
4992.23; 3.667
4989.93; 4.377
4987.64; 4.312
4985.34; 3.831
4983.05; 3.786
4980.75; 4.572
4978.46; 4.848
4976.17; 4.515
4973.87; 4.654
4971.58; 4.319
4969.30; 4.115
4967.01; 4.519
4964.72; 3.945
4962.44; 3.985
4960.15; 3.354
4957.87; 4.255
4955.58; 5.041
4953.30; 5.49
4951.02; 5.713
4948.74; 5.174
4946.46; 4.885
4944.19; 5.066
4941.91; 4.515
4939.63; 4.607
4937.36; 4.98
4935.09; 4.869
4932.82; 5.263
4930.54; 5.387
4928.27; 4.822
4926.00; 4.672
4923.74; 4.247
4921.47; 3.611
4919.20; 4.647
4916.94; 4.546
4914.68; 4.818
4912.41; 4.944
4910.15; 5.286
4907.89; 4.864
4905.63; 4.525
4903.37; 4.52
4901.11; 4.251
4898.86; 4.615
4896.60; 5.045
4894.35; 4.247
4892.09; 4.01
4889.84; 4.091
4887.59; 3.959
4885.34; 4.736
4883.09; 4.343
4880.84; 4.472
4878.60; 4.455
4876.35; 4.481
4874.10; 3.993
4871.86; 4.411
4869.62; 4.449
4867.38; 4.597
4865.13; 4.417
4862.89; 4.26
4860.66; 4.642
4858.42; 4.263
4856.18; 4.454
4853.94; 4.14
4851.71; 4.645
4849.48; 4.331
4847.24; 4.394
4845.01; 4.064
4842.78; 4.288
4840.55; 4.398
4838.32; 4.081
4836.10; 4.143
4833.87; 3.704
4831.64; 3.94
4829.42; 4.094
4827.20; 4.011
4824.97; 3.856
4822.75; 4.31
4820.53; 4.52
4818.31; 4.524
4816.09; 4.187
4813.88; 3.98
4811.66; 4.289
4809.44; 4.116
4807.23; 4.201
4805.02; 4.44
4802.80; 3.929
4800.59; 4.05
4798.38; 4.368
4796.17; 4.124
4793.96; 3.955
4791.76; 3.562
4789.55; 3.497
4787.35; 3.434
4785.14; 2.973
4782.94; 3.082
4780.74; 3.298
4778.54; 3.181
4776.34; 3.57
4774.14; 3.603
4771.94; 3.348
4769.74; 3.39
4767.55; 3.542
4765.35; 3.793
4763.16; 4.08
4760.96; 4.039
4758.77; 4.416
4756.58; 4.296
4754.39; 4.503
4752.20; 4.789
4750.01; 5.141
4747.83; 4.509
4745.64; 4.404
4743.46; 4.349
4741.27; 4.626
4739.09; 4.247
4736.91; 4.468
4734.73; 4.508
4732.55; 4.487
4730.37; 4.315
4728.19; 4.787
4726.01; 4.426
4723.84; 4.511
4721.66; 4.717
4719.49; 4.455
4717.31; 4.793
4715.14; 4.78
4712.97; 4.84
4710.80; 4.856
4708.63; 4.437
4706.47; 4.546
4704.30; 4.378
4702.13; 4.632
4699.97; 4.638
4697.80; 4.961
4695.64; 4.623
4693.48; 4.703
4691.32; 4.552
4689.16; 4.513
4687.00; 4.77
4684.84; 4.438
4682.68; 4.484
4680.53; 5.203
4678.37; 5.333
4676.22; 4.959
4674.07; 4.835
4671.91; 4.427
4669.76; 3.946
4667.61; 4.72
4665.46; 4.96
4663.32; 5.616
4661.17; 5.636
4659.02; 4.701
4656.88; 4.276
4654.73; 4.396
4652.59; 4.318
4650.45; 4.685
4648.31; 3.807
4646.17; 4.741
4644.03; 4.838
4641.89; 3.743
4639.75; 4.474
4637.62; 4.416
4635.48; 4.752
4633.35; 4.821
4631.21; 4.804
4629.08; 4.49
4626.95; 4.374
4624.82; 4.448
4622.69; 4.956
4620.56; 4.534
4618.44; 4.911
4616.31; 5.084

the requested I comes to -0.14 mag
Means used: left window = 4.66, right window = 3.9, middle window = 4.67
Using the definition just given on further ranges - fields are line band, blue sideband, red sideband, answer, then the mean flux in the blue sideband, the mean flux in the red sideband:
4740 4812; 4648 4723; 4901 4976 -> 0.18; 4.69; 4.67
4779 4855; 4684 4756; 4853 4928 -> 0.13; 4.6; 4.46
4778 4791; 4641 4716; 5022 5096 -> 0.34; 4.67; 3.92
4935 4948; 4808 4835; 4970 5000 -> -0.14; 4.13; 4.29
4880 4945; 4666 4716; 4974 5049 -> -0.10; 4.68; 4.01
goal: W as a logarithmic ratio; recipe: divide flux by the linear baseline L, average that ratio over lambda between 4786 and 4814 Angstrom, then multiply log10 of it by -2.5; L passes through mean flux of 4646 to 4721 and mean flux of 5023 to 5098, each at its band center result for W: 0.12 mag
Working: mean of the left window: 4.68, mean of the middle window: 3.99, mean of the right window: 3.92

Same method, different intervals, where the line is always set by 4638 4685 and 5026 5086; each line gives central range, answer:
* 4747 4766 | 0.02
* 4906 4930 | -0.12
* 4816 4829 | 0.03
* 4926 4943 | -0.18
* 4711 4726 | -0.03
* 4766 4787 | 0.31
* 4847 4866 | -0.03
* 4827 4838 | 0.09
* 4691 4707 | -0.01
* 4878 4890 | -0.03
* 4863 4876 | -0.03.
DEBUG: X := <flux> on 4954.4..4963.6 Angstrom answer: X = 4.16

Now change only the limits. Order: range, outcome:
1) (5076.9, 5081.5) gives 3.95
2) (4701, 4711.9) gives 4.57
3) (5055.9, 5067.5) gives 4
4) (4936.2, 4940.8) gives 4.8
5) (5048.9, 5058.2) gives 4.09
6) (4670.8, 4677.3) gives 4.74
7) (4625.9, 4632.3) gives 4.55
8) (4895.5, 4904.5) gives 4.61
